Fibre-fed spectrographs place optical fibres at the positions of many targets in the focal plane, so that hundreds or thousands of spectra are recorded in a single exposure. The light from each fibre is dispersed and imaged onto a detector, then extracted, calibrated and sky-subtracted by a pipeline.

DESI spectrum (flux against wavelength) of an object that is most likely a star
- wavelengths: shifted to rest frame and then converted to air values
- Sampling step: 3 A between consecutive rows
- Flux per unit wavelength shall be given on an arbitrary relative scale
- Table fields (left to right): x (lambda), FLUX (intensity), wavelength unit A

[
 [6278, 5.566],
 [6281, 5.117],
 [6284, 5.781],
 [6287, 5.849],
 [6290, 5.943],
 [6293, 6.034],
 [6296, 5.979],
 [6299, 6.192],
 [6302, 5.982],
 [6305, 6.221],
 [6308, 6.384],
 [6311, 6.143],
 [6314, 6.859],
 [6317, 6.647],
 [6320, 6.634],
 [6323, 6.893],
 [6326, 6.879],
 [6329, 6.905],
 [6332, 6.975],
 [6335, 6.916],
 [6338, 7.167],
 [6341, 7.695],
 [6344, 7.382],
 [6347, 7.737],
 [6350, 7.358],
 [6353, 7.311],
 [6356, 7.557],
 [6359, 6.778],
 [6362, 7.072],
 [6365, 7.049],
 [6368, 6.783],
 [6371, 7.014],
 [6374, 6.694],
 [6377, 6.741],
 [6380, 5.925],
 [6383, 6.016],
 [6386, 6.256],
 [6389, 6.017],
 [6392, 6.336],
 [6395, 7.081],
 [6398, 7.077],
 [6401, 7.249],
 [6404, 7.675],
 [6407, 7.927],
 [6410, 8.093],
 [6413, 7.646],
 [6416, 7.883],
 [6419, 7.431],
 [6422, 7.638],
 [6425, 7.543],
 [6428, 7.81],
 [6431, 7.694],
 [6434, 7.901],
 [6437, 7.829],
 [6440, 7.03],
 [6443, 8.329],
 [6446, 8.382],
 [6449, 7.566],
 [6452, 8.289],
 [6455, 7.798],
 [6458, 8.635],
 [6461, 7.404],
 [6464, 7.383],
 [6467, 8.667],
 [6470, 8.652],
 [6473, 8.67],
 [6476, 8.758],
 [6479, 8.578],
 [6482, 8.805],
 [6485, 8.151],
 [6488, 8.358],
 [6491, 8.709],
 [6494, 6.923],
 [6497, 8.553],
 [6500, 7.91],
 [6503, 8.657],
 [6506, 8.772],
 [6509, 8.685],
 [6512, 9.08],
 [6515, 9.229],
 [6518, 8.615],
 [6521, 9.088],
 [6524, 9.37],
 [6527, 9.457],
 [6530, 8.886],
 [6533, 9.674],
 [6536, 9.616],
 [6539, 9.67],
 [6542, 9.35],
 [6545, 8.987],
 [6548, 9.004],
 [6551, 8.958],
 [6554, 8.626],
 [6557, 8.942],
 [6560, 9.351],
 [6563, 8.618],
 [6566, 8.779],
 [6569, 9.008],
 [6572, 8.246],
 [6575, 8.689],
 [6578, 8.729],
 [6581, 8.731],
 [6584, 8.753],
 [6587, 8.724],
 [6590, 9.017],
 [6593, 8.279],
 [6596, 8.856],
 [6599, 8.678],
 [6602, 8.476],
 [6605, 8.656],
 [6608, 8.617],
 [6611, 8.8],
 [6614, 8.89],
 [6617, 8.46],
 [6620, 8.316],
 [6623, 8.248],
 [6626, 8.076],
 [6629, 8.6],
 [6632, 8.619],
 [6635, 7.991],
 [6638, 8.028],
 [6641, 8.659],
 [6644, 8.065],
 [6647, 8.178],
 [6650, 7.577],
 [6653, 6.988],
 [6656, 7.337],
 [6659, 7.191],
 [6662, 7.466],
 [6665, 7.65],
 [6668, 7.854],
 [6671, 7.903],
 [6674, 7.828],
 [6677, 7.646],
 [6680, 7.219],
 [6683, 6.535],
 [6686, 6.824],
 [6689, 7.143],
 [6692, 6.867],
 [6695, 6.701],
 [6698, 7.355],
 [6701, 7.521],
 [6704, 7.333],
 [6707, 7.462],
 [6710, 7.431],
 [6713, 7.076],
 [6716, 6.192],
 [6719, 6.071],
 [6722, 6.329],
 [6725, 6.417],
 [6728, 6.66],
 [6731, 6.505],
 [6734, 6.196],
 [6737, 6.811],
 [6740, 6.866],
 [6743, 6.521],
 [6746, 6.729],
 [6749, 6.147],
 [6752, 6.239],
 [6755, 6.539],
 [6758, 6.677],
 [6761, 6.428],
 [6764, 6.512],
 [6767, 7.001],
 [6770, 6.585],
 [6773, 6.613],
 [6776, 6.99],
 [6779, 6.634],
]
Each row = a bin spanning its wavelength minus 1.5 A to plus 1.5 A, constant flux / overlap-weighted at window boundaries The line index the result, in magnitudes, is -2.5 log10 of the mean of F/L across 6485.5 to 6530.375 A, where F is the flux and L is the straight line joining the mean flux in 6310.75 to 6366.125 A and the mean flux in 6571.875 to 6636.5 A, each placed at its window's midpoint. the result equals -0.08 mag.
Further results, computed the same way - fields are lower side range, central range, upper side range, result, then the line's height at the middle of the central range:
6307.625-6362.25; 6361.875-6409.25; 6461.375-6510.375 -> 0.10 mag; 7.48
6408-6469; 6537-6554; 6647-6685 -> -0.19 mag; 7.67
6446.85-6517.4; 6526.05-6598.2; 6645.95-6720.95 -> -0.13 mag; 7.92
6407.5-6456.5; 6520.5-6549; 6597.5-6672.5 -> -0.17 mag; 7.97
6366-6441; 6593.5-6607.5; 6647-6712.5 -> -0.18 mag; 7.29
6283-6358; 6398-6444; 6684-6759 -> -0.15 mag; 6.71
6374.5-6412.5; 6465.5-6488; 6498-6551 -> -0.04 mag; 8.26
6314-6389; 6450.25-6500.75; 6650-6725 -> -0.18 mag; 7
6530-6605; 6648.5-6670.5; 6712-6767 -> 0.02 mag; 7.62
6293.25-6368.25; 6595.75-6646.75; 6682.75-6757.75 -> -0.24 mag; 6.77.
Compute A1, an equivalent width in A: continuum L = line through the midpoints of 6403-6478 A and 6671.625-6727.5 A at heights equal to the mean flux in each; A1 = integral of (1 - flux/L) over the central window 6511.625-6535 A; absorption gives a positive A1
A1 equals -4.71 A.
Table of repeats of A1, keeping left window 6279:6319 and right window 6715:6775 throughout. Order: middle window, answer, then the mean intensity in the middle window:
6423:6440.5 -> -4.10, 7.67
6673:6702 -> -3.11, 7.15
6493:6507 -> -4.26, 8.19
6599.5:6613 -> -4.81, 8.65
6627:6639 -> -3.58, 8.31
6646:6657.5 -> -1.92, 7.49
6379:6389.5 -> 0.18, 6.06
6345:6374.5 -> -4.85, 7.15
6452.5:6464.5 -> -3.16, 7.88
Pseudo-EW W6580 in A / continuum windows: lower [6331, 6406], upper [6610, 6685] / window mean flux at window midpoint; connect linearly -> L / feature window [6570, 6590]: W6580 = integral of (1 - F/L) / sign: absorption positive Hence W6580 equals -2.6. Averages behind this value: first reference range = 6.96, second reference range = 7.91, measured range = 8.68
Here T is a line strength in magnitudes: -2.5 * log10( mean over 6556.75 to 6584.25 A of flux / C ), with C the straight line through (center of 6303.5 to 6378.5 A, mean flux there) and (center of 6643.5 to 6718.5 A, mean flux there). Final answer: -0.22 mag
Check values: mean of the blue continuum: 6.95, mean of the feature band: 8.78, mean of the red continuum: 7.31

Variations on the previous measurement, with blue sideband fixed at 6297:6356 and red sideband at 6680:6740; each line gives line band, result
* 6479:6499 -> -0.20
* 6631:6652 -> -0.19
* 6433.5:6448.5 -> -0.15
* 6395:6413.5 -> -0.11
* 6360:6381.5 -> 0.02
